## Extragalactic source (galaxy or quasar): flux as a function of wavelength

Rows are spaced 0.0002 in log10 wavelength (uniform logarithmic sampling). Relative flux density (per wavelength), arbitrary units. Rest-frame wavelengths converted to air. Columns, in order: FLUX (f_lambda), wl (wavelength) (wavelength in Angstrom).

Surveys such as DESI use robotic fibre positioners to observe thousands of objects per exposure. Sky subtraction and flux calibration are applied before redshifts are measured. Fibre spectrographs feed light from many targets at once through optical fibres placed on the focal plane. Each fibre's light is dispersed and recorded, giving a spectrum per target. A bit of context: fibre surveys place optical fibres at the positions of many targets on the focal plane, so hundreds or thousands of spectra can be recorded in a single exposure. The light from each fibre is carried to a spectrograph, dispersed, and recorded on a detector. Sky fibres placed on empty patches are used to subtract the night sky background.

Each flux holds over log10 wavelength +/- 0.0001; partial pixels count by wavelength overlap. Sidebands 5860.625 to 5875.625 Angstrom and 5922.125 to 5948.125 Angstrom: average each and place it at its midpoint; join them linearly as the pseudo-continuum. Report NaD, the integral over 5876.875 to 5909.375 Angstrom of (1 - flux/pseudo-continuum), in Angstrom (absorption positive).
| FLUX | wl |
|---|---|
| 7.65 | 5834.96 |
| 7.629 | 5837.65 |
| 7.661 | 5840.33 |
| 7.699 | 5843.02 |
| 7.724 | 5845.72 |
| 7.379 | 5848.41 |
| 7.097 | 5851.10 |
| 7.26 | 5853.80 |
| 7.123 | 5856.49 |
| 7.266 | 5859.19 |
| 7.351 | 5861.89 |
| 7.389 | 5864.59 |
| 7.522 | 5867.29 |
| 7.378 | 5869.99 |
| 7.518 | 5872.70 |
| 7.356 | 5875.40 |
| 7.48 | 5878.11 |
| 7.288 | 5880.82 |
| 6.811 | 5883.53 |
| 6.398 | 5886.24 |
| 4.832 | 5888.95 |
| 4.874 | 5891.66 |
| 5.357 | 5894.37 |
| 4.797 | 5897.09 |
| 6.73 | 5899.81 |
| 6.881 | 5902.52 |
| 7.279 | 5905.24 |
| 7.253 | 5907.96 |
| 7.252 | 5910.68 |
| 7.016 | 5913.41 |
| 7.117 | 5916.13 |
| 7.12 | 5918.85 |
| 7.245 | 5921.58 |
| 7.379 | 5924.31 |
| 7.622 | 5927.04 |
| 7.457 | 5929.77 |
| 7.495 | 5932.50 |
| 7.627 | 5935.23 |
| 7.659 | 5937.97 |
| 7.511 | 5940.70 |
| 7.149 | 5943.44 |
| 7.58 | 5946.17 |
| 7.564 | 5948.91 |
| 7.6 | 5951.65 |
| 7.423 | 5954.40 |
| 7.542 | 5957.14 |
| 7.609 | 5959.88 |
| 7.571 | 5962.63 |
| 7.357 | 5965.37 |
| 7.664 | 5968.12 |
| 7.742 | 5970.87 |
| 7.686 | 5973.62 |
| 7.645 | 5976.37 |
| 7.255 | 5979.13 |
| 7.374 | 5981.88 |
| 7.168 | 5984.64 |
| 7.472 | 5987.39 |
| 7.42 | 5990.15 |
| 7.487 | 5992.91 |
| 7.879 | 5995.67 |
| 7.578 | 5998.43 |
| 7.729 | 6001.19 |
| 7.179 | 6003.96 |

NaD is 4.89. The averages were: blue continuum 7.43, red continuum 7.49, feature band 6.33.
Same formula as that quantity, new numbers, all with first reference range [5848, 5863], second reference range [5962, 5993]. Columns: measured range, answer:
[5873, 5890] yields 1.2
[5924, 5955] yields -0.4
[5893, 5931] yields 2.4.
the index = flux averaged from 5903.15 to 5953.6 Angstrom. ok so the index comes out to 7.38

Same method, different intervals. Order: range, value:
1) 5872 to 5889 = 6.94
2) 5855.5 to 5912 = 6.76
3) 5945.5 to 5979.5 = 7.56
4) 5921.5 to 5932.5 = 7.45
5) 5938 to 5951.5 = 7.49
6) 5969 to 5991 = 7.47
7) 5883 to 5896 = 5.56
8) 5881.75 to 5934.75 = 6.7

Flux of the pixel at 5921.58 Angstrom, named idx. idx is 7.245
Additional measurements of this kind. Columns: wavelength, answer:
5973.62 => 7.686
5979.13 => 7.255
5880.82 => 7.288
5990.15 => 7.42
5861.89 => 7.351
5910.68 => 7.252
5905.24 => 7.279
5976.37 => 7.645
